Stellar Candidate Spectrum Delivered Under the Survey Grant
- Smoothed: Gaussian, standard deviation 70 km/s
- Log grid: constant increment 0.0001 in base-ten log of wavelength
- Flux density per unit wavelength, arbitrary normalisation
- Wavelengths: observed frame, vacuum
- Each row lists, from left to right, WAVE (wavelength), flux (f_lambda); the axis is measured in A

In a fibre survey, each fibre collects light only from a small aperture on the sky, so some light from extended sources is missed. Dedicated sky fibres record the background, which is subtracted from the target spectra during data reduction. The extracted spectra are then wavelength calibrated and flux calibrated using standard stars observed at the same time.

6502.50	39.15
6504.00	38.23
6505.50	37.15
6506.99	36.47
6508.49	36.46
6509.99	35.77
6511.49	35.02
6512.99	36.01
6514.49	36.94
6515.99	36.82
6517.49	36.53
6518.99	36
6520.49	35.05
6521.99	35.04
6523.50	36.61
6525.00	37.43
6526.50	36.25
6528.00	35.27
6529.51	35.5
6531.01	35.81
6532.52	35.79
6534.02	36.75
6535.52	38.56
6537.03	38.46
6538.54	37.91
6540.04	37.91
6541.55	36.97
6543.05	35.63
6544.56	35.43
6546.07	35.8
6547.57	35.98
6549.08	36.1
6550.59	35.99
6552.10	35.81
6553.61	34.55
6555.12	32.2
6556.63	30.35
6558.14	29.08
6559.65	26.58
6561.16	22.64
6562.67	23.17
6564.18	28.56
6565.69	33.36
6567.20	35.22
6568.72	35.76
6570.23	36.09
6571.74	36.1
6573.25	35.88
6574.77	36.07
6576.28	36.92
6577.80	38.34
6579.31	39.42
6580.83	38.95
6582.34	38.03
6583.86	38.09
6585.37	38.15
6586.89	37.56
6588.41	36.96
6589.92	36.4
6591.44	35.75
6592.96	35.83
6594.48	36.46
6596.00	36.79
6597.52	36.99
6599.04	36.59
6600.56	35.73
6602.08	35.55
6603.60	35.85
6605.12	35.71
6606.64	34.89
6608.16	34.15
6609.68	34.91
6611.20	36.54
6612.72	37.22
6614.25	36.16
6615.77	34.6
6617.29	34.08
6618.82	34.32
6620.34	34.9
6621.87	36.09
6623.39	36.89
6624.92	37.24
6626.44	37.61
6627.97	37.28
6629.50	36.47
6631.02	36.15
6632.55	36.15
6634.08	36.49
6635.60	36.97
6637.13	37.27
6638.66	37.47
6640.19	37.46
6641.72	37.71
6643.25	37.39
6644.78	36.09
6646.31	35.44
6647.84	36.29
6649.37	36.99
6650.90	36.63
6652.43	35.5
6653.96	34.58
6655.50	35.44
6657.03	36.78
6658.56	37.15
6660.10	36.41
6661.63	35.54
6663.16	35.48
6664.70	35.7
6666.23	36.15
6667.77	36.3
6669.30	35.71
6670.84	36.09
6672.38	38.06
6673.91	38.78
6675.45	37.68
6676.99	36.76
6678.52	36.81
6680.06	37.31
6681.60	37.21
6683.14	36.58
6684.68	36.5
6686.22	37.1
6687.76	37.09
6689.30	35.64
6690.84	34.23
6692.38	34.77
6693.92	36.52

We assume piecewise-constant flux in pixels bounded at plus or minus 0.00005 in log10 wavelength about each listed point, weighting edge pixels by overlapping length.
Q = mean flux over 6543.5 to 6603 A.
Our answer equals 34.9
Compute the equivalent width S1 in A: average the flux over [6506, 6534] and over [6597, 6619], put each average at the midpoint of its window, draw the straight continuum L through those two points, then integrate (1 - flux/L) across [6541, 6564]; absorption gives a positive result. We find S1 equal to 2.3 A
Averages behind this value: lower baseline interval 36.1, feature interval 32.3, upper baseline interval 35.6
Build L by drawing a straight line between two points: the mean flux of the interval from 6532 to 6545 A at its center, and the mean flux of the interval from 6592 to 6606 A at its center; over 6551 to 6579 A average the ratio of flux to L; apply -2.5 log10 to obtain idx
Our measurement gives 0.123 mag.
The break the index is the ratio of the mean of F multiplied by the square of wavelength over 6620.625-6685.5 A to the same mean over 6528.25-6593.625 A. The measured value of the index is 1.1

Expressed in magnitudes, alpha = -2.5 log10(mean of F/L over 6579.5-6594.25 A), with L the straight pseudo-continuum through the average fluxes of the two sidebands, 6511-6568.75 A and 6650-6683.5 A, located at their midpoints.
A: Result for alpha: -0.06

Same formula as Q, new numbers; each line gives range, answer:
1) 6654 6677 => 36.5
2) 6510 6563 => 34.8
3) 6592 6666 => 36.2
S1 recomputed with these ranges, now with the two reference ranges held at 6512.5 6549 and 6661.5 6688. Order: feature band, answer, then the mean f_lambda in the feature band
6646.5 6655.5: 0.2 A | 35.9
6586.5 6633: 0.7 A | 36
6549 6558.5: 0.8 A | 33.4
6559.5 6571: 1.9 A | 30.4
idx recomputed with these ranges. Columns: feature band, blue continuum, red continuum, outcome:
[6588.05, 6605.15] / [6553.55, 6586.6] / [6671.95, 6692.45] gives -0.05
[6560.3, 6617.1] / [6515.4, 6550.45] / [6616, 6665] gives 0.03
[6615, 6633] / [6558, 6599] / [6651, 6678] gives -0.01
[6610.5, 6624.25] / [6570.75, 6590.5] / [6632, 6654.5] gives 0.04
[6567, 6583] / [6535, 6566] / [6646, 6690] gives -0.09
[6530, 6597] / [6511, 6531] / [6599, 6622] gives 0.02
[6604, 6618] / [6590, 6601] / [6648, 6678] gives 0.03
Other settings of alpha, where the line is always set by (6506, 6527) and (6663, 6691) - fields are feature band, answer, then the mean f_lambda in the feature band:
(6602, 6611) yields 0.04 mag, 35.3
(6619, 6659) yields 0.00 mag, 36.5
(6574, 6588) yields -0.04 mag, 37.9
